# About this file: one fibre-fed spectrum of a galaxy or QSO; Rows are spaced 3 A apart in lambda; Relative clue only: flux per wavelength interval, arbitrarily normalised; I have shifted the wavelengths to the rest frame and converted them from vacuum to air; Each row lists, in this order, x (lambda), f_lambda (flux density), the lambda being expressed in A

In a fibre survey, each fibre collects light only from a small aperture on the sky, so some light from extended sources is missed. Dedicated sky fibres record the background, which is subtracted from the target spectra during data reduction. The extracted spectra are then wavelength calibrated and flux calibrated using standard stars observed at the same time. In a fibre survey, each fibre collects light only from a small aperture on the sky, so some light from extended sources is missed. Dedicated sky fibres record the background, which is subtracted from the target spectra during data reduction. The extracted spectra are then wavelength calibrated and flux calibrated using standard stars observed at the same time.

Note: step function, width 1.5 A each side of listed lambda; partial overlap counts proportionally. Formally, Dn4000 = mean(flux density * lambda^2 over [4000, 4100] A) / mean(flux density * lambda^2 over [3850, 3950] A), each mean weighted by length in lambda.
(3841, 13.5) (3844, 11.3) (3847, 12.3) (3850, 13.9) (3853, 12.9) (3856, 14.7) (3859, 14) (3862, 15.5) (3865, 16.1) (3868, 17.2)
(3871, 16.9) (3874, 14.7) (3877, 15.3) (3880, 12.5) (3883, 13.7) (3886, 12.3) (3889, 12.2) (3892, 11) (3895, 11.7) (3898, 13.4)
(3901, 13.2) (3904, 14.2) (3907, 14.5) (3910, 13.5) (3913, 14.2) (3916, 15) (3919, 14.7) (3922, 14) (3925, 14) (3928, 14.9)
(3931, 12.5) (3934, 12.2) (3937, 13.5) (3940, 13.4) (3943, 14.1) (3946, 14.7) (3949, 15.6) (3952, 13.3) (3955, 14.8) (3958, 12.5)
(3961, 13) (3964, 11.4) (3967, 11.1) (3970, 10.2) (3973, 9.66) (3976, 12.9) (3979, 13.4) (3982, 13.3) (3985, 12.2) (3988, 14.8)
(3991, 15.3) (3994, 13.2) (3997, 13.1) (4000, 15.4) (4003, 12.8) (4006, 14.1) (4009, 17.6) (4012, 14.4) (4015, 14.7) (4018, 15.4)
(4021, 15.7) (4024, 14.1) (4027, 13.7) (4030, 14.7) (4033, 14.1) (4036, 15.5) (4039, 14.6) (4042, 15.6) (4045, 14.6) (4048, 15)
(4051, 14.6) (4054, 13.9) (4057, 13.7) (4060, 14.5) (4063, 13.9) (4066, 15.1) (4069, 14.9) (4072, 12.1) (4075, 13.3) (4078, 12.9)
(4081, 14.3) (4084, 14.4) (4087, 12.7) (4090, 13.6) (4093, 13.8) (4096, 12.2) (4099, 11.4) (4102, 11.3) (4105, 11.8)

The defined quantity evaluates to 1.09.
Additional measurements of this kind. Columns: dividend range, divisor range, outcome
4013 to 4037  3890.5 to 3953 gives 1.13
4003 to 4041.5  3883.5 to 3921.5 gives 1.18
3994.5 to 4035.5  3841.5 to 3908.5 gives 1.14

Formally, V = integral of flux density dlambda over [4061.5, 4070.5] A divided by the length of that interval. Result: 14.6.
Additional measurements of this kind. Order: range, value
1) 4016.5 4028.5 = 14.7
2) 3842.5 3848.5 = 11.8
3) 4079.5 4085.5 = 14.4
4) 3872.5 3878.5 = 15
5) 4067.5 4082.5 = 13.5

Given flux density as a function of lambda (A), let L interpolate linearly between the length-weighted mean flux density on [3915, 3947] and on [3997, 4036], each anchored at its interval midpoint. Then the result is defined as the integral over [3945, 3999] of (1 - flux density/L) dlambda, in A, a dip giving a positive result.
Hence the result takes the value 4.7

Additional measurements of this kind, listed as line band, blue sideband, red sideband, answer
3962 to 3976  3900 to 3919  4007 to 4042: 3.5 A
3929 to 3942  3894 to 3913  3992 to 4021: 0.8 A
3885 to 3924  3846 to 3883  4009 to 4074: 3.3 A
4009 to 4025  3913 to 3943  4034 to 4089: -1.2 A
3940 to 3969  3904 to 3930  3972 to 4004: 1.0 A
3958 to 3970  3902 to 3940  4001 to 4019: 2.2 A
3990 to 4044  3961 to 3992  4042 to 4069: -4.7 A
